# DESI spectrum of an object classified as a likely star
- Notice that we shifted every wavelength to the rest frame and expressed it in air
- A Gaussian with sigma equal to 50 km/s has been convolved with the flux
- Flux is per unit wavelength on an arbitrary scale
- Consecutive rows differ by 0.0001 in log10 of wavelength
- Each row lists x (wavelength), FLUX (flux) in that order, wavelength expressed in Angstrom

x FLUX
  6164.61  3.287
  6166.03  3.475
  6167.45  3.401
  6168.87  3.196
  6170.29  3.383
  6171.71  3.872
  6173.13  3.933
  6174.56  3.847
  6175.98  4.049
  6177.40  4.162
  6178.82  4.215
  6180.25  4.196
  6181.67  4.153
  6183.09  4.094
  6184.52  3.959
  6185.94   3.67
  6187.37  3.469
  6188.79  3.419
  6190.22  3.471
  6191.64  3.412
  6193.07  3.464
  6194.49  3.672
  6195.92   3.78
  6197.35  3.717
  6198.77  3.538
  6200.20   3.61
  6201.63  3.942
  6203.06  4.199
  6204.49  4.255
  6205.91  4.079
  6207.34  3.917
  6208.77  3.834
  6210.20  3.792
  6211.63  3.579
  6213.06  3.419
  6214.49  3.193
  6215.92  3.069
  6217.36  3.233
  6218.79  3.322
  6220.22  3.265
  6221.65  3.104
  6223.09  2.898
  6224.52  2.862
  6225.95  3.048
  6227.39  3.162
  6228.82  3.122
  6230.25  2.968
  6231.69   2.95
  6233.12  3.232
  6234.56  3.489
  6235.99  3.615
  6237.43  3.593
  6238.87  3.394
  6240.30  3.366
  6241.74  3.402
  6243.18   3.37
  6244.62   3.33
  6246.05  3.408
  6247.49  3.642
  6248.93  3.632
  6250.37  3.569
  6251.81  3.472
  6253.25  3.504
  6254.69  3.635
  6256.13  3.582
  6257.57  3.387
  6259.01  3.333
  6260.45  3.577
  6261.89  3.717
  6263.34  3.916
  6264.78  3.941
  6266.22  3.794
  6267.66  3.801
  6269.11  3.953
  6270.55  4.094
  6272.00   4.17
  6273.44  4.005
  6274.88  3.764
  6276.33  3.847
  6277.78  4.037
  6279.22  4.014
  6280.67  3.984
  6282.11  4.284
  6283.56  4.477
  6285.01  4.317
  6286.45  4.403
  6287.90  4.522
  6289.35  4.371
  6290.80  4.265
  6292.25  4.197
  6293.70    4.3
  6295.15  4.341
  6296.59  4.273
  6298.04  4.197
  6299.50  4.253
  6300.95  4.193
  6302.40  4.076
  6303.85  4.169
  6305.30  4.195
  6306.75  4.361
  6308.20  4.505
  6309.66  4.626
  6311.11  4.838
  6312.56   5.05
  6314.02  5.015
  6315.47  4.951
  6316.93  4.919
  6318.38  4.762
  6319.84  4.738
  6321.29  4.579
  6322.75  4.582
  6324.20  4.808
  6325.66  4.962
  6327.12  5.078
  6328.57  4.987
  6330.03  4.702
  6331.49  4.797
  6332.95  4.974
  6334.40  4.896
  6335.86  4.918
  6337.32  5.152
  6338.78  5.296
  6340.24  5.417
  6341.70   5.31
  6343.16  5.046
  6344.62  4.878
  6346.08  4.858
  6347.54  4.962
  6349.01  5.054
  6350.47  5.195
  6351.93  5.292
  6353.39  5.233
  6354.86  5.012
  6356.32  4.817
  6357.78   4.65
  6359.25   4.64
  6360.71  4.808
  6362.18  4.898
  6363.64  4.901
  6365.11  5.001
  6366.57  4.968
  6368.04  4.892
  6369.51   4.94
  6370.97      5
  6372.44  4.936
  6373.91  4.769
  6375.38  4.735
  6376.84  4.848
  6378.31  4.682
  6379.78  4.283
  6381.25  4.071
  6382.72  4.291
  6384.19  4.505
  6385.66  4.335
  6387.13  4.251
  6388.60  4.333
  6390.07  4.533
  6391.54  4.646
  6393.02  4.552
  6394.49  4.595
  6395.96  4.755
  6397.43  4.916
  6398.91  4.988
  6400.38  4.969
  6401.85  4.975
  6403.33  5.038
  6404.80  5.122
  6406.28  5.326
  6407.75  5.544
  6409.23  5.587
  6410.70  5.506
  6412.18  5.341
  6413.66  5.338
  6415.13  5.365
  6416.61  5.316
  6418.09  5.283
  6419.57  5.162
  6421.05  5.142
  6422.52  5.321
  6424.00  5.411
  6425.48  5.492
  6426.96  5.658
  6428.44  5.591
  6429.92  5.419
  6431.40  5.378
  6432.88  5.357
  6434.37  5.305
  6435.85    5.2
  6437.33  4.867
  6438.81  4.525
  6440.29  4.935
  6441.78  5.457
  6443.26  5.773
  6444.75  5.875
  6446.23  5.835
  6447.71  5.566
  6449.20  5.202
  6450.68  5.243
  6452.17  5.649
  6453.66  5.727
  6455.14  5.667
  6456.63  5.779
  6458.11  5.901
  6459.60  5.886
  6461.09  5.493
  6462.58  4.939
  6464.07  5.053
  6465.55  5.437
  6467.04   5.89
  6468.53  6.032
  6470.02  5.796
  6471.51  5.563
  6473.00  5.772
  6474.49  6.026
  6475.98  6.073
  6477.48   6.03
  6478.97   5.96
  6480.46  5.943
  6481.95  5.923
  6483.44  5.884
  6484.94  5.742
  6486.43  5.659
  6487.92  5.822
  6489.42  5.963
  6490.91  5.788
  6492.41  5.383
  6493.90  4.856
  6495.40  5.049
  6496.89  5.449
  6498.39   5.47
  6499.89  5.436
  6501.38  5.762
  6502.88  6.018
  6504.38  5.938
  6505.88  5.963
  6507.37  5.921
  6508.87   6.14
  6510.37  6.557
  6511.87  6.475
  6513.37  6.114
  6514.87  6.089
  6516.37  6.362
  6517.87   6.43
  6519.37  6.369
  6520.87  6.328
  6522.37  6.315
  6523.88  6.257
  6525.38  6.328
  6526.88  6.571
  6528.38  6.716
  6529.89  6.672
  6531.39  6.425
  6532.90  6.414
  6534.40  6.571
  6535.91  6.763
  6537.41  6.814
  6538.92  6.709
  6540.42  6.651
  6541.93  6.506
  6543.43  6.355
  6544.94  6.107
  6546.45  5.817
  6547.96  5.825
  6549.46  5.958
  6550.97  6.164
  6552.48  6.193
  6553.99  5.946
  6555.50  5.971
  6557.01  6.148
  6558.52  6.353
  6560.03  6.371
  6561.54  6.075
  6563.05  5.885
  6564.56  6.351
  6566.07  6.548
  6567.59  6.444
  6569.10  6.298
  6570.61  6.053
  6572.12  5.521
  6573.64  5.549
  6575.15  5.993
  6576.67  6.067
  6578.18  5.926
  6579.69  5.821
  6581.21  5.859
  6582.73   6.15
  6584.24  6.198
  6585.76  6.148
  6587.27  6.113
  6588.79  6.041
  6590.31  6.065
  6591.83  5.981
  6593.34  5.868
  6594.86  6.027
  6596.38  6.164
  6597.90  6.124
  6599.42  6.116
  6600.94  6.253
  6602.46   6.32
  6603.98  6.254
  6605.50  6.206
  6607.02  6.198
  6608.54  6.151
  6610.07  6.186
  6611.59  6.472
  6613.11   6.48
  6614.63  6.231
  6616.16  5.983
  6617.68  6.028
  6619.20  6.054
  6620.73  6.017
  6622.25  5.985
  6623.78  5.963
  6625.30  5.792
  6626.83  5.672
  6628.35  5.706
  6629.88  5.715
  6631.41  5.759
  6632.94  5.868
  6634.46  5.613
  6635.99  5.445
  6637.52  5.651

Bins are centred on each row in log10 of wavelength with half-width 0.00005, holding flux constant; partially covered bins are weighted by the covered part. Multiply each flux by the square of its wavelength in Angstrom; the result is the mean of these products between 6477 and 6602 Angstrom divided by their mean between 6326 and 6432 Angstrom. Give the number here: 1.3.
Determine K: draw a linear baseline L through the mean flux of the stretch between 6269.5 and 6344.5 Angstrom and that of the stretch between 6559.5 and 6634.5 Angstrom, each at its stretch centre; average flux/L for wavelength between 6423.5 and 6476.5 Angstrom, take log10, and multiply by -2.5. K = -0.05 mag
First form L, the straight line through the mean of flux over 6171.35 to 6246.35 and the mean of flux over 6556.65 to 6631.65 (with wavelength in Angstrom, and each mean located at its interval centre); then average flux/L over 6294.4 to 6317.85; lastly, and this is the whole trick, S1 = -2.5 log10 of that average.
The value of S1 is -0.07 mag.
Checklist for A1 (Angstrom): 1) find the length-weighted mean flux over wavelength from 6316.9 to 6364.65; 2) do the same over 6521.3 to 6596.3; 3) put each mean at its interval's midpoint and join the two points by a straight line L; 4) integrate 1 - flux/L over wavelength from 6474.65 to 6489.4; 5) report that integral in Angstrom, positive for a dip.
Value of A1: -0.4 Angstrom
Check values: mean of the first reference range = 4.94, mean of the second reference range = 6.2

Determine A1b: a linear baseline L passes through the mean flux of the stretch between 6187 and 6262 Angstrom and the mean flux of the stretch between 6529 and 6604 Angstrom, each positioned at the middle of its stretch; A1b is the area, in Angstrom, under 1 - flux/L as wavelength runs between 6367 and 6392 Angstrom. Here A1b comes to 0.53 Angstrom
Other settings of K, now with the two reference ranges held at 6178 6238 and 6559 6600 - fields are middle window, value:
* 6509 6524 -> -0.124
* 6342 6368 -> -0.095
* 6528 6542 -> -0.151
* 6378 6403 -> 0.049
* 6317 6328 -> -0.114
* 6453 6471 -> -0.073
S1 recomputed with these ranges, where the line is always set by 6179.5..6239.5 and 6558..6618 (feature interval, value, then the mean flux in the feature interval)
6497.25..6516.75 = -0.08 mag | 6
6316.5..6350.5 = -0.13 mag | 4.95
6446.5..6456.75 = -0.07 mag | 5.55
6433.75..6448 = -0.04 mag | 5.33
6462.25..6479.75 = -0.08 mag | 5.73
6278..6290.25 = -0.06 mag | 4.29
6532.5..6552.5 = -0.10 mag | 6.35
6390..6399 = 0.02 mag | 4.7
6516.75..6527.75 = -0.13 mag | 6.38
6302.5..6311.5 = -0.05 mag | 4.41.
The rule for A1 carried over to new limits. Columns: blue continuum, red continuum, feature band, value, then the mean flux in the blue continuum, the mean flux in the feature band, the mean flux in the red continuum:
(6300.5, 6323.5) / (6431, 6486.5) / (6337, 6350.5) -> -0.83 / 4.6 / 5.11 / 5.59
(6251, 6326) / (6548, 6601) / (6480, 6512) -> -1.16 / 4.21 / 5.76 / 6.07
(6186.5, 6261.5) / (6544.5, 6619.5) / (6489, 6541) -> -4.92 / 3.47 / 6.15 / 6.1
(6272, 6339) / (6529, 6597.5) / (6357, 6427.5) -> 2.04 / 4.51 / 4.93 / 6.17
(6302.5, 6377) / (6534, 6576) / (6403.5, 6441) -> 0.61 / 4.88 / 5.3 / 6.21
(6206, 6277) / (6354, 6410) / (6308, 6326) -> -2.59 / 3.5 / 4.8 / 4.79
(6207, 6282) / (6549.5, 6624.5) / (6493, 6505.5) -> -0.14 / 3.53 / 5.51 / 6.11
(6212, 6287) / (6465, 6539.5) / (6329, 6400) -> -2.22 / 3.57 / 4.82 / 6.04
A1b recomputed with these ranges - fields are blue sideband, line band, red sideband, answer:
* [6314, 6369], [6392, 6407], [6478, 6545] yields 1.2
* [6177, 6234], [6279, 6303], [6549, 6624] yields -0.8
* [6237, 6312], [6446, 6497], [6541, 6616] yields -2.9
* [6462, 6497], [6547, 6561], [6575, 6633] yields -0.5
